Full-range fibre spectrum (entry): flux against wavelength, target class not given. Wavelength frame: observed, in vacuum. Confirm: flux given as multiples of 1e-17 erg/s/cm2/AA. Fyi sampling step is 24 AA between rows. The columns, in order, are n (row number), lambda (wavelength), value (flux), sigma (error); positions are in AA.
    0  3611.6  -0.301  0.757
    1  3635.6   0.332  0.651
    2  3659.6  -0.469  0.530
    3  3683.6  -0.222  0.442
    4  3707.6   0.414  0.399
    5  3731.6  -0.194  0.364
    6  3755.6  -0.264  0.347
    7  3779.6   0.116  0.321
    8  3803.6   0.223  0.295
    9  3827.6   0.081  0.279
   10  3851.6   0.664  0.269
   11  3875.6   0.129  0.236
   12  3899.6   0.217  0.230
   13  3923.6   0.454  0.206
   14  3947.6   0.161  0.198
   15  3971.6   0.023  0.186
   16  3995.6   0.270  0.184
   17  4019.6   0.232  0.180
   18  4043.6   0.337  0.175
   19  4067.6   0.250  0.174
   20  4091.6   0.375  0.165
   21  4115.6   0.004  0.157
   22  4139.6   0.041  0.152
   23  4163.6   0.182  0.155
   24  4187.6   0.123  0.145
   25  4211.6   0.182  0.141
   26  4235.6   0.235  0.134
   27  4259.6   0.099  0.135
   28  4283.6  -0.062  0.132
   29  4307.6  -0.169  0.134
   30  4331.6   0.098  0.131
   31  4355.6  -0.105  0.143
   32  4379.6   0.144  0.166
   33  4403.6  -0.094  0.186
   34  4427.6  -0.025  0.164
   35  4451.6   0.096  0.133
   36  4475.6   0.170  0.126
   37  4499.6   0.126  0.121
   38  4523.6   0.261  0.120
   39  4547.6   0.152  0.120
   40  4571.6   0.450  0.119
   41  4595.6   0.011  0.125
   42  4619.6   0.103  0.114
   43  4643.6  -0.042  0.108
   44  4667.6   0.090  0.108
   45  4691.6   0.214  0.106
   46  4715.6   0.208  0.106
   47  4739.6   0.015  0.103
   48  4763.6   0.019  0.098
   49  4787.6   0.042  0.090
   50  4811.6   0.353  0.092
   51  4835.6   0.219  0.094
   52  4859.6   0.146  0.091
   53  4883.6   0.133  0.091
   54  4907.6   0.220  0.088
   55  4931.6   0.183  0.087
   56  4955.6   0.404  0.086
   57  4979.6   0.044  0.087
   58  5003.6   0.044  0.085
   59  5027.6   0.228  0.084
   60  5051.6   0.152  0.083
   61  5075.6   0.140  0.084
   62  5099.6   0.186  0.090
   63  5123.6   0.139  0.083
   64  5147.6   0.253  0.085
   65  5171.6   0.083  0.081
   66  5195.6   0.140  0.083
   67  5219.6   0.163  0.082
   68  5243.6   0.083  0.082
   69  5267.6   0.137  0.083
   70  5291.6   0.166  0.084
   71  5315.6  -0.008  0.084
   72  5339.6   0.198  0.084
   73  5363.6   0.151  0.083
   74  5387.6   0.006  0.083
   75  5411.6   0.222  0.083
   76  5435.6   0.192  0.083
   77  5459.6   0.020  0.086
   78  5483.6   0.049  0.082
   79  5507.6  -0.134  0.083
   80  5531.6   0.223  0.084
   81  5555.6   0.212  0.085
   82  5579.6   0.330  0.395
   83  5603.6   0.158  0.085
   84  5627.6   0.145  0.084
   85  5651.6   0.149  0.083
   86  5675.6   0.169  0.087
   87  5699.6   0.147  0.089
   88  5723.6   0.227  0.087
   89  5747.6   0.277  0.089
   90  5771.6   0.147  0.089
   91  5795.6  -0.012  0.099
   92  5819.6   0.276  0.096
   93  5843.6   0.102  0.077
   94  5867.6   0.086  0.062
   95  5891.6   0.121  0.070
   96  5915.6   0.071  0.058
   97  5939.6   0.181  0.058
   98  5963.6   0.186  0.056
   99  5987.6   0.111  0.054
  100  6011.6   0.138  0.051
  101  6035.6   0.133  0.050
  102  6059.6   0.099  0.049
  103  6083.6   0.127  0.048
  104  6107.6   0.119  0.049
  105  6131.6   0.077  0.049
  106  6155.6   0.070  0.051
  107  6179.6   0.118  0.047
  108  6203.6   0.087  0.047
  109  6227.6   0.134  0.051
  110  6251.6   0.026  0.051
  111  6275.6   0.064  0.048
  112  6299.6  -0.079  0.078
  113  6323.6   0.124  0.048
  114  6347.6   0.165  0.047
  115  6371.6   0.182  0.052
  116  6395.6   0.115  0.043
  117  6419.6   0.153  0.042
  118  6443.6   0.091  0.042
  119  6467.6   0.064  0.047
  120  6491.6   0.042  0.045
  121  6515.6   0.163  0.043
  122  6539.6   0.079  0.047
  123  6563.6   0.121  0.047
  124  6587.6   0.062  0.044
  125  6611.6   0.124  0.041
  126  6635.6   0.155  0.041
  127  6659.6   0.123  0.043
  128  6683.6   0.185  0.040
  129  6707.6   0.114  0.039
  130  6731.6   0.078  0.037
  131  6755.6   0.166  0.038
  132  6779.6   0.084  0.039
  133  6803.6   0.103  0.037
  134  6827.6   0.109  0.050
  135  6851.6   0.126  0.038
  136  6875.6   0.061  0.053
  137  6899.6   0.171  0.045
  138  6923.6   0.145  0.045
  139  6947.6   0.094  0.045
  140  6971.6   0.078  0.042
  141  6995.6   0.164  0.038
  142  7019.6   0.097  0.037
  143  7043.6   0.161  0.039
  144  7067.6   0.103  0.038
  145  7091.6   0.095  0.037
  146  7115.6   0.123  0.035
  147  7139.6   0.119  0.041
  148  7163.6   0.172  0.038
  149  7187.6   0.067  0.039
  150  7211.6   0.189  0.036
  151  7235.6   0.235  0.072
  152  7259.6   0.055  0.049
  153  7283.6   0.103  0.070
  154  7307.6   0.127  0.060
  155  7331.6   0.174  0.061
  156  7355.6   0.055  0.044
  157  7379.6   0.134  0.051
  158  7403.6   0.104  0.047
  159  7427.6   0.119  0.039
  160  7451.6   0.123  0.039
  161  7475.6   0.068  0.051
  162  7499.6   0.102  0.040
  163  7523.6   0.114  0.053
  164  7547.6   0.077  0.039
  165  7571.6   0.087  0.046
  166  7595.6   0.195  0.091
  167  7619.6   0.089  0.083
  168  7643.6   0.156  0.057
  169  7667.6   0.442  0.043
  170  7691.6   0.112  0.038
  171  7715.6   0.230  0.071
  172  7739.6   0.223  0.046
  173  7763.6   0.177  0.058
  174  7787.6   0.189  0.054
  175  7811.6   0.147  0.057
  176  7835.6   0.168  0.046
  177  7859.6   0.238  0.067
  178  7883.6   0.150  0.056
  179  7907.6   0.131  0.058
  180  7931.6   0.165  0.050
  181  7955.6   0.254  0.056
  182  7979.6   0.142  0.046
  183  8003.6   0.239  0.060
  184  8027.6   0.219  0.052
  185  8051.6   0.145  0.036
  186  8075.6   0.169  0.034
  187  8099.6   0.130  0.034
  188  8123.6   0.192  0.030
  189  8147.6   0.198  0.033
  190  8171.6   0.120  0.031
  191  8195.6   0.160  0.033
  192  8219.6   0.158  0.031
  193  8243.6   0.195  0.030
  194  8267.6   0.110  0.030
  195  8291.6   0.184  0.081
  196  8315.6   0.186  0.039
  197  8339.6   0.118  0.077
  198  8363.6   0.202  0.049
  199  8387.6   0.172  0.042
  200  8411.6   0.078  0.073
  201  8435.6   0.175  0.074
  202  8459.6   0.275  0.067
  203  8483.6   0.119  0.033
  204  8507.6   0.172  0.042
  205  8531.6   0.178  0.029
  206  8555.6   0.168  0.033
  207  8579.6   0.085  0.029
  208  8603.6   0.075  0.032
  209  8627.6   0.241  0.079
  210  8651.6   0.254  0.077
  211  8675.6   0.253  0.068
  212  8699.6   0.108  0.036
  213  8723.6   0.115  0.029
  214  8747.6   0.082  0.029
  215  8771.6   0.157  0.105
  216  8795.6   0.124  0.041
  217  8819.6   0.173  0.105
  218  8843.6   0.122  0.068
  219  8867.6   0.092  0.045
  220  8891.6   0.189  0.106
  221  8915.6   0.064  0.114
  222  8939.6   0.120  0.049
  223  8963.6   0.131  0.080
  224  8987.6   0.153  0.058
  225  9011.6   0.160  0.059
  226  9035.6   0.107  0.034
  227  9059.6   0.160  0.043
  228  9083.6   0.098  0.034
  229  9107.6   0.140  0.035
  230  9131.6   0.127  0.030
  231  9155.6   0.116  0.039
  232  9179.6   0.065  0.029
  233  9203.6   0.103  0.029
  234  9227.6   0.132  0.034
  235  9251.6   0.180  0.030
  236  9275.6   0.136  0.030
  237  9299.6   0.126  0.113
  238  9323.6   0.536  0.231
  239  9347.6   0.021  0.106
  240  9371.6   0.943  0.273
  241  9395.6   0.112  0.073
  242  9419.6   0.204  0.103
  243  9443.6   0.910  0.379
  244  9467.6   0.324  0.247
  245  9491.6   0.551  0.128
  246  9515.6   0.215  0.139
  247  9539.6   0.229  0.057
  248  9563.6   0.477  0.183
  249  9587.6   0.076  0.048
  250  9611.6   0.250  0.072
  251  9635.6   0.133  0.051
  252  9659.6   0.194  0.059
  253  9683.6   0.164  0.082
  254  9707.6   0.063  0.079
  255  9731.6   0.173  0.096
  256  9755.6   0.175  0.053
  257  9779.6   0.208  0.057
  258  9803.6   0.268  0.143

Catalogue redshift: 1.058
